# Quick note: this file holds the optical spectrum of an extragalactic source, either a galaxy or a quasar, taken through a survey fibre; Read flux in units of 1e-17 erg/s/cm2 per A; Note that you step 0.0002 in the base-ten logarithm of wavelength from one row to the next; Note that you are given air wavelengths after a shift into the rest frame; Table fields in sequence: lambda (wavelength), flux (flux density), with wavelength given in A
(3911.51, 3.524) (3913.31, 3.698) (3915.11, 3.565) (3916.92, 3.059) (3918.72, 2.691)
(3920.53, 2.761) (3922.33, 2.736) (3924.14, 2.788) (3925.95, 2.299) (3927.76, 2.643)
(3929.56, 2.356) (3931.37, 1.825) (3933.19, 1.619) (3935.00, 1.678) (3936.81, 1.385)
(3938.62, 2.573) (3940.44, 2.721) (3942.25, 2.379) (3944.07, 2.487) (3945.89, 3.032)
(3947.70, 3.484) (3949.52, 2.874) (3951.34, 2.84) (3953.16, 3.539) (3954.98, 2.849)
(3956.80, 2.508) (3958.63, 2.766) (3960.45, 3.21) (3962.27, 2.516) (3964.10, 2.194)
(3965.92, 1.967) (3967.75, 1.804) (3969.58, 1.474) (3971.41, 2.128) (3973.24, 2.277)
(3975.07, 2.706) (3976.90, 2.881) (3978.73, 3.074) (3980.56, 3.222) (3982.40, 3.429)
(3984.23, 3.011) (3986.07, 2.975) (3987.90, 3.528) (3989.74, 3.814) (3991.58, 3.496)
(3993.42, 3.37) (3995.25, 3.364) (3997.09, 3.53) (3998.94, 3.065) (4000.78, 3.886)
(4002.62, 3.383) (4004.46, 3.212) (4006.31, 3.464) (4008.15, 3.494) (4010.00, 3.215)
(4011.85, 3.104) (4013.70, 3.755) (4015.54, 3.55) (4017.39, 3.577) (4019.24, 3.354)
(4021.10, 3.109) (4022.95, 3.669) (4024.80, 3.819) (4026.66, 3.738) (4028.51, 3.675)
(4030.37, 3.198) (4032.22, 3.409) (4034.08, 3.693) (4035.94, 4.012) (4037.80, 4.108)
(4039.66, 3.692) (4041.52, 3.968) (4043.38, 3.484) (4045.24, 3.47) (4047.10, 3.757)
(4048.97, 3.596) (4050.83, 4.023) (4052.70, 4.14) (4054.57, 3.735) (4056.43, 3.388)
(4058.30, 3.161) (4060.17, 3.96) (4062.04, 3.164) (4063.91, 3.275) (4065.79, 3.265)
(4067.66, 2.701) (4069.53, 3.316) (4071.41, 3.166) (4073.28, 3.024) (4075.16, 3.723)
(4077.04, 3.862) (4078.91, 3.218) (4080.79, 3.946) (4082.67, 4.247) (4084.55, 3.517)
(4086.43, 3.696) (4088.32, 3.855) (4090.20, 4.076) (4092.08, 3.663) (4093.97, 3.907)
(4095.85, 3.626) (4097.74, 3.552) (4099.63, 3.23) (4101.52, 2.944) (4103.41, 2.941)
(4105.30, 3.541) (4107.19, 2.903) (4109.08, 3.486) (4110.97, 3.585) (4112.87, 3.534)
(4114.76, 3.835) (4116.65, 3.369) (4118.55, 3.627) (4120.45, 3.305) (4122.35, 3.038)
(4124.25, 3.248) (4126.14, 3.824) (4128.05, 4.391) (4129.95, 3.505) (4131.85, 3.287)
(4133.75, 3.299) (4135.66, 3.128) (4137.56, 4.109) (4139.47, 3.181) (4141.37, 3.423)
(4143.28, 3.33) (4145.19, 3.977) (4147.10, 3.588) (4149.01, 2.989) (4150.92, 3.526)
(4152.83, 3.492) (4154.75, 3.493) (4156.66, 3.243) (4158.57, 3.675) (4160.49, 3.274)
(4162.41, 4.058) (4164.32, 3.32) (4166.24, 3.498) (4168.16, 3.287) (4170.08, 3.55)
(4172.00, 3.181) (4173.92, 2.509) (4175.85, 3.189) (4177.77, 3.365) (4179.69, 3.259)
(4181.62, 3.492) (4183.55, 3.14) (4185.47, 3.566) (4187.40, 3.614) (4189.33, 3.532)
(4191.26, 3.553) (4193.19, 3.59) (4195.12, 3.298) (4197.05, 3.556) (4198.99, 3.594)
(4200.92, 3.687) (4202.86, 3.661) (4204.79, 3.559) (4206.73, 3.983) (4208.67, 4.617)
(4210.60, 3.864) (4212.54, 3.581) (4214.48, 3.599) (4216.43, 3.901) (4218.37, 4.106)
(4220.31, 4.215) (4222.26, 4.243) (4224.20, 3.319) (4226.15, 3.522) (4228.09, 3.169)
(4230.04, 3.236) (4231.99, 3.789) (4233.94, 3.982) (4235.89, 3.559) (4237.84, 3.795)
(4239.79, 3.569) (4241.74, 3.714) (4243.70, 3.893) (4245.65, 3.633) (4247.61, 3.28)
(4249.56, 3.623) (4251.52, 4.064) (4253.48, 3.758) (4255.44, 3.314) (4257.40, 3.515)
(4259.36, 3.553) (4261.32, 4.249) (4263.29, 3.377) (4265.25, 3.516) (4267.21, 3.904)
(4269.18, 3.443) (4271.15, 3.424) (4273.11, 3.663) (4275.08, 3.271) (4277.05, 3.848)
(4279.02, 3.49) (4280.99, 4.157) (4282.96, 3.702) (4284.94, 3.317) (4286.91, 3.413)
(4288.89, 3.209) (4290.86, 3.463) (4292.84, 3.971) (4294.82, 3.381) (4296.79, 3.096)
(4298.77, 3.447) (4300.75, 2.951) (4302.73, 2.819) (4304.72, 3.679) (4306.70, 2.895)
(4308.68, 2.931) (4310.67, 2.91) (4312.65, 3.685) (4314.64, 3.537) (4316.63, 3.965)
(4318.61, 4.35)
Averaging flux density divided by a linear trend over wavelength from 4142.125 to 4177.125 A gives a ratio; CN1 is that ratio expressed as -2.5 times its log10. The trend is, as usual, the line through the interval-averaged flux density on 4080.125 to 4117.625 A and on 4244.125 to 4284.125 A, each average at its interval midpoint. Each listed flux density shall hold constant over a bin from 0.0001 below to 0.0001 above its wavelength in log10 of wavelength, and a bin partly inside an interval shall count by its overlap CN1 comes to 0.06 mag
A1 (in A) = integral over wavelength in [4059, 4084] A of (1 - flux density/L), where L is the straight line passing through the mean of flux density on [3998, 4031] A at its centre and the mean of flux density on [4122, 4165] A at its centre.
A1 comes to 0.2 A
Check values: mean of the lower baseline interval 3.46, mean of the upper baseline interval 3.5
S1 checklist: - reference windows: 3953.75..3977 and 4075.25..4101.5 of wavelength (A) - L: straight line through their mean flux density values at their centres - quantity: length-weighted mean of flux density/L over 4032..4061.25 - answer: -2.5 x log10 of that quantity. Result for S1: -0.148 mag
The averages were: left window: 2.4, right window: 3.69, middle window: 3.73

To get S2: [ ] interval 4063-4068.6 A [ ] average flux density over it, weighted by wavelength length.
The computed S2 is 3.08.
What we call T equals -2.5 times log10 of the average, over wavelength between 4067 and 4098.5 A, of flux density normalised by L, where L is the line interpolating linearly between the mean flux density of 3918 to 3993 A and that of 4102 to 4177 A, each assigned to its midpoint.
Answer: -0.132 mag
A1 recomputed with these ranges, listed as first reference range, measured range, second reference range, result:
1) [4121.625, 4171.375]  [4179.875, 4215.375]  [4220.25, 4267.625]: -0.5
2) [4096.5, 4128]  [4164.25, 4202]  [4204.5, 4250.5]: 2.3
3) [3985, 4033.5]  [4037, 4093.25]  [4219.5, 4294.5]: -1.8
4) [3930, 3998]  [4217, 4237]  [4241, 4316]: -2.0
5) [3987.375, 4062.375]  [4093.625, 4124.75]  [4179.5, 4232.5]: 1.9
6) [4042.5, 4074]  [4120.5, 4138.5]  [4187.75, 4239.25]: 0.2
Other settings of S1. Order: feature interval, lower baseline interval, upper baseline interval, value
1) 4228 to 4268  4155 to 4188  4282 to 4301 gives -0.08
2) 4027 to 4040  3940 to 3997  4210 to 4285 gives -0.21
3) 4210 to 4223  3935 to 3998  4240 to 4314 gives -0.17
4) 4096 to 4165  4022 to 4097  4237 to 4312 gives 0.04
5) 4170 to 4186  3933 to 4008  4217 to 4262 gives 0.09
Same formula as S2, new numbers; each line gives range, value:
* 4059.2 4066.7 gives 3.41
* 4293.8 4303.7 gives 3.14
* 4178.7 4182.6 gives 3.37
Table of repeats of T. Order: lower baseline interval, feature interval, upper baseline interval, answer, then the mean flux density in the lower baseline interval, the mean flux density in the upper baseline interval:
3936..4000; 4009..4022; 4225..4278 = -0.15 mag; 2.82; 3.62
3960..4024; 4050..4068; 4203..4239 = -0.07 mag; 3.08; 3.78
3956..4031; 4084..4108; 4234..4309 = -0.07 mag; 3.11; 3.53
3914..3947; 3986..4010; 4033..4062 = -0.08 mag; 2.49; 3.73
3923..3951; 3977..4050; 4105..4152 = -0.22 mag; 2.42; 3.48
